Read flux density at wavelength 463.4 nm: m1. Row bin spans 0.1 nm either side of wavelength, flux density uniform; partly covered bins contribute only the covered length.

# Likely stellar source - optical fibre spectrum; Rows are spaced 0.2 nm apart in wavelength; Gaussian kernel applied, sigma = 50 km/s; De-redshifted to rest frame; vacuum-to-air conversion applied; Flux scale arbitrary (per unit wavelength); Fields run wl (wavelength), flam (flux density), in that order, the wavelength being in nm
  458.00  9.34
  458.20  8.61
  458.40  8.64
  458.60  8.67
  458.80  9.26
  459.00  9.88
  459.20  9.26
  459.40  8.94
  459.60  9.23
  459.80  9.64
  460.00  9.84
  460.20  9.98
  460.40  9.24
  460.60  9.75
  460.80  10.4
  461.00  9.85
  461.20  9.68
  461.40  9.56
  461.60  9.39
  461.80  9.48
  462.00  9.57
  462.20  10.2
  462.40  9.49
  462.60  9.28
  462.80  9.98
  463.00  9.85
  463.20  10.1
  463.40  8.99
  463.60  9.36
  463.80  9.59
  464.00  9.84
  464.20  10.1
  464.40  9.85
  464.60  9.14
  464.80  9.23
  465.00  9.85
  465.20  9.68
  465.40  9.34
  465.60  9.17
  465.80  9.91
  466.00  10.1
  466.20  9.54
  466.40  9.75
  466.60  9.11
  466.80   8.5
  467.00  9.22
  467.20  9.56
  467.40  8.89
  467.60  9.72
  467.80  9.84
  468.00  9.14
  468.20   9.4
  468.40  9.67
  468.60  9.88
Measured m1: 8.99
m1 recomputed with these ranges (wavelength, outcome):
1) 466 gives 10.1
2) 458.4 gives 8.64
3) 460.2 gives 9.98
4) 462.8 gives 9.98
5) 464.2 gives 10.1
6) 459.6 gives 9.23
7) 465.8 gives 9.91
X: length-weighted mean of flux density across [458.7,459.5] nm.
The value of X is 9.34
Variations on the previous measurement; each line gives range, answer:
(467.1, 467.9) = 9.5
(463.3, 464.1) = 9.44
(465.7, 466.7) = 9.68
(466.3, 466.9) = 9.12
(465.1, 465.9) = 9.52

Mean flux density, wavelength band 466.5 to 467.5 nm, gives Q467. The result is 9.06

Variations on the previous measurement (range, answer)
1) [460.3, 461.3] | 9.78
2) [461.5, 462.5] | 9.63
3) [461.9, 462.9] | 9.7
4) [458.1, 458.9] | 8.79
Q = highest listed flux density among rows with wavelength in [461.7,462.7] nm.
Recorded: 10.2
